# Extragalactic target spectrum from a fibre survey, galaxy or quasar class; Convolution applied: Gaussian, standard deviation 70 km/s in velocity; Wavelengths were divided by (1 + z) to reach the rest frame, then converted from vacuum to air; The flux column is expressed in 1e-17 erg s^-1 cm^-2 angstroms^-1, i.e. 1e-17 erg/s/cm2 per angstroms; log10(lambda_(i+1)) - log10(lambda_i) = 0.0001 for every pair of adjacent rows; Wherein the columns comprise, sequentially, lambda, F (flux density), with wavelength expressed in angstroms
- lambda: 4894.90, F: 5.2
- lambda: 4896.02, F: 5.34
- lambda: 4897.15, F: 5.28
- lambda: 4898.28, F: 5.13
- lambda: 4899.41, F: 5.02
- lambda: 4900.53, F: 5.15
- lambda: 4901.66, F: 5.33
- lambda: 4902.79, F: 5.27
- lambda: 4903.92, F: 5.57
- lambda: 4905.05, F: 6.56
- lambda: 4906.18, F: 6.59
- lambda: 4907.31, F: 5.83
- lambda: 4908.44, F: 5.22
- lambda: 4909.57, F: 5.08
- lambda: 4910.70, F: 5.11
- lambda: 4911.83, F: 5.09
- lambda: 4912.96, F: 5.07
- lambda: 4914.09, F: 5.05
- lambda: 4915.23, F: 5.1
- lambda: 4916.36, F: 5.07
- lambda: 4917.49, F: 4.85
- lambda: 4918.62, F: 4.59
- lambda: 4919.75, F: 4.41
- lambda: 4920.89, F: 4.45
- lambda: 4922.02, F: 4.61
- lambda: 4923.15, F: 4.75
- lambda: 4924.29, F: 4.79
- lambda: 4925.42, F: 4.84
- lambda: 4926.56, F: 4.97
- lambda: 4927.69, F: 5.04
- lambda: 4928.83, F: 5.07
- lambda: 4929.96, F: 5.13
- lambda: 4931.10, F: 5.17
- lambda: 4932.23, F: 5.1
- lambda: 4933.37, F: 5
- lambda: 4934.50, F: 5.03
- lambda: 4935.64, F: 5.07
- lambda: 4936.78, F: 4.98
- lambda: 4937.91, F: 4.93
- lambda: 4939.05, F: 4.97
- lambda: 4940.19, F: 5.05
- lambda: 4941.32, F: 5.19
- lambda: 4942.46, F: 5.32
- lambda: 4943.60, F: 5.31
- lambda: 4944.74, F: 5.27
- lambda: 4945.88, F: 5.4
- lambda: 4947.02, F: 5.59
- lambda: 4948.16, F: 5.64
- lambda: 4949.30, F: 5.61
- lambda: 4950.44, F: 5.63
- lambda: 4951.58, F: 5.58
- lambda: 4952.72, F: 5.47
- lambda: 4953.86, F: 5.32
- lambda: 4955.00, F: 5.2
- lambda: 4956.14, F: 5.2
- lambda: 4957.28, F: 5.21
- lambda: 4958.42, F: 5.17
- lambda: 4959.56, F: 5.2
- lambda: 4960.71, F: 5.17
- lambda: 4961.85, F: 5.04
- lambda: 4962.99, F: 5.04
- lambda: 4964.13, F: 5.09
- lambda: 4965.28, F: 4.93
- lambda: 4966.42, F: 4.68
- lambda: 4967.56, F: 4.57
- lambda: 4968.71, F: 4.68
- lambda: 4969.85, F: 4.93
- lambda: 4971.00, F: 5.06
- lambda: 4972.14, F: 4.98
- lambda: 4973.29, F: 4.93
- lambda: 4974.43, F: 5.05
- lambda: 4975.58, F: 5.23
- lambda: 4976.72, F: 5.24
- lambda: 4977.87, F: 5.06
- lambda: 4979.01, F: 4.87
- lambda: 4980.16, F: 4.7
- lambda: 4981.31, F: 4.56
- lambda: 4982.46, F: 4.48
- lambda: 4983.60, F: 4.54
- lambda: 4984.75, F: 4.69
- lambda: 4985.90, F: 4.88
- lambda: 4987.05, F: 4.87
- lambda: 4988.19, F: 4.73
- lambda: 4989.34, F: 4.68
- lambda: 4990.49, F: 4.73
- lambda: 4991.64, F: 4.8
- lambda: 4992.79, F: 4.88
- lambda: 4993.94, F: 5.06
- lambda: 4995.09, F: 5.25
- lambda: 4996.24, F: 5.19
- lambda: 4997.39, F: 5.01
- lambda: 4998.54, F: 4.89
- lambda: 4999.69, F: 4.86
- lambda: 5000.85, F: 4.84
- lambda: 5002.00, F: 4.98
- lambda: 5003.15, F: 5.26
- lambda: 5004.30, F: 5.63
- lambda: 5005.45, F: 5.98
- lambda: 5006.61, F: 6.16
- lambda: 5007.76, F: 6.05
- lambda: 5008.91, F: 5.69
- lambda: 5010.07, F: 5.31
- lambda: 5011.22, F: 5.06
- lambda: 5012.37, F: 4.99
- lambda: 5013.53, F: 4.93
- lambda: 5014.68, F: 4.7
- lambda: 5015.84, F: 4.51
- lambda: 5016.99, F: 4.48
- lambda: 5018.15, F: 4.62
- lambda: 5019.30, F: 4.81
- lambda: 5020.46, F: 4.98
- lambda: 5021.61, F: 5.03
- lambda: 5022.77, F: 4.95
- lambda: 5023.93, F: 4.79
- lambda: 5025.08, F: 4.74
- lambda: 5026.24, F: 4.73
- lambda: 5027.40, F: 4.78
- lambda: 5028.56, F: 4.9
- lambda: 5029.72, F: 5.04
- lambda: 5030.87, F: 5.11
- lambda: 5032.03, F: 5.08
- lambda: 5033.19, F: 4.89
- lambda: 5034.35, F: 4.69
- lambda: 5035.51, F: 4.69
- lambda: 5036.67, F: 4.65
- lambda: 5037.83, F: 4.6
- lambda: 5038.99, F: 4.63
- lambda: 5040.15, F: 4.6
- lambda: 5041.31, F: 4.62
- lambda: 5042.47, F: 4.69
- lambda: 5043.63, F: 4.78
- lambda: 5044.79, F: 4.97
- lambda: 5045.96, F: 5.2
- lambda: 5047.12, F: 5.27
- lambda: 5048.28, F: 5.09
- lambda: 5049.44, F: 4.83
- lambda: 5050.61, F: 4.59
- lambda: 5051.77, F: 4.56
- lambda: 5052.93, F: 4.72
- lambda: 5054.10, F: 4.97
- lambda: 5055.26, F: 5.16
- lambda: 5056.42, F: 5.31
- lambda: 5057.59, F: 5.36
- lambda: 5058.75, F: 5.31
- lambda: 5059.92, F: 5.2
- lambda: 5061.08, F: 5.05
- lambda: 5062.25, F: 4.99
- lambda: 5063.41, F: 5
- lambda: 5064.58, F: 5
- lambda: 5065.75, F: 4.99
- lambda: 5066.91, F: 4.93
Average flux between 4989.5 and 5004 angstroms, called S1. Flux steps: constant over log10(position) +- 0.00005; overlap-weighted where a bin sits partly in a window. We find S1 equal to 4.98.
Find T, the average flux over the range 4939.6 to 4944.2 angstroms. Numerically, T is 5.22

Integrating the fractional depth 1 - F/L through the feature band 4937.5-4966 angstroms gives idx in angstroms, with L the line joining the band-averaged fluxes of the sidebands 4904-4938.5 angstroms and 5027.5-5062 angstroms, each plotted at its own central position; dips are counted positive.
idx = -1.2 angstroms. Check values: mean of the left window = 5.09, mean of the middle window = 5.26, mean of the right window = 4.91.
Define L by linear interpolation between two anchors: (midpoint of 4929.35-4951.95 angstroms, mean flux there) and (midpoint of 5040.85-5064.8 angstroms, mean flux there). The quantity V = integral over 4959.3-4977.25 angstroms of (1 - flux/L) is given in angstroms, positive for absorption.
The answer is 0.7 angstroms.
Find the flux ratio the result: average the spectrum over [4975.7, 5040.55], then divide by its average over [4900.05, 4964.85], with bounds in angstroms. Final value 0.95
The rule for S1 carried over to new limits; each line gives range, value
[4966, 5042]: 4.93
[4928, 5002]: 5.05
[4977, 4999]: 4.84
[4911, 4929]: 4.86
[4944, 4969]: 5.22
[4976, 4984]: 4.8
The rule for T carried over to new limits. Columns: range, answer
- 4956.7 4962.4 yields 5.16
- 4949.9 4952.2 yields 5.6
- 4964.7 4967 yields 4.8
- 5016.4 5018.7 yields 4.55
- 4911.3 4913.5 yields 5.08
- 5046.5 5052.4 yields 4.87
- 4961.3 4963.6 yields 5.05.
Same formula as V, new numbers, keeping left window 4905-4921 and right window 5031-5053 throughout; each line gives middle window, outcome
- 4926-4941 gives 0.2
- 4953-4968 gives -0.1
